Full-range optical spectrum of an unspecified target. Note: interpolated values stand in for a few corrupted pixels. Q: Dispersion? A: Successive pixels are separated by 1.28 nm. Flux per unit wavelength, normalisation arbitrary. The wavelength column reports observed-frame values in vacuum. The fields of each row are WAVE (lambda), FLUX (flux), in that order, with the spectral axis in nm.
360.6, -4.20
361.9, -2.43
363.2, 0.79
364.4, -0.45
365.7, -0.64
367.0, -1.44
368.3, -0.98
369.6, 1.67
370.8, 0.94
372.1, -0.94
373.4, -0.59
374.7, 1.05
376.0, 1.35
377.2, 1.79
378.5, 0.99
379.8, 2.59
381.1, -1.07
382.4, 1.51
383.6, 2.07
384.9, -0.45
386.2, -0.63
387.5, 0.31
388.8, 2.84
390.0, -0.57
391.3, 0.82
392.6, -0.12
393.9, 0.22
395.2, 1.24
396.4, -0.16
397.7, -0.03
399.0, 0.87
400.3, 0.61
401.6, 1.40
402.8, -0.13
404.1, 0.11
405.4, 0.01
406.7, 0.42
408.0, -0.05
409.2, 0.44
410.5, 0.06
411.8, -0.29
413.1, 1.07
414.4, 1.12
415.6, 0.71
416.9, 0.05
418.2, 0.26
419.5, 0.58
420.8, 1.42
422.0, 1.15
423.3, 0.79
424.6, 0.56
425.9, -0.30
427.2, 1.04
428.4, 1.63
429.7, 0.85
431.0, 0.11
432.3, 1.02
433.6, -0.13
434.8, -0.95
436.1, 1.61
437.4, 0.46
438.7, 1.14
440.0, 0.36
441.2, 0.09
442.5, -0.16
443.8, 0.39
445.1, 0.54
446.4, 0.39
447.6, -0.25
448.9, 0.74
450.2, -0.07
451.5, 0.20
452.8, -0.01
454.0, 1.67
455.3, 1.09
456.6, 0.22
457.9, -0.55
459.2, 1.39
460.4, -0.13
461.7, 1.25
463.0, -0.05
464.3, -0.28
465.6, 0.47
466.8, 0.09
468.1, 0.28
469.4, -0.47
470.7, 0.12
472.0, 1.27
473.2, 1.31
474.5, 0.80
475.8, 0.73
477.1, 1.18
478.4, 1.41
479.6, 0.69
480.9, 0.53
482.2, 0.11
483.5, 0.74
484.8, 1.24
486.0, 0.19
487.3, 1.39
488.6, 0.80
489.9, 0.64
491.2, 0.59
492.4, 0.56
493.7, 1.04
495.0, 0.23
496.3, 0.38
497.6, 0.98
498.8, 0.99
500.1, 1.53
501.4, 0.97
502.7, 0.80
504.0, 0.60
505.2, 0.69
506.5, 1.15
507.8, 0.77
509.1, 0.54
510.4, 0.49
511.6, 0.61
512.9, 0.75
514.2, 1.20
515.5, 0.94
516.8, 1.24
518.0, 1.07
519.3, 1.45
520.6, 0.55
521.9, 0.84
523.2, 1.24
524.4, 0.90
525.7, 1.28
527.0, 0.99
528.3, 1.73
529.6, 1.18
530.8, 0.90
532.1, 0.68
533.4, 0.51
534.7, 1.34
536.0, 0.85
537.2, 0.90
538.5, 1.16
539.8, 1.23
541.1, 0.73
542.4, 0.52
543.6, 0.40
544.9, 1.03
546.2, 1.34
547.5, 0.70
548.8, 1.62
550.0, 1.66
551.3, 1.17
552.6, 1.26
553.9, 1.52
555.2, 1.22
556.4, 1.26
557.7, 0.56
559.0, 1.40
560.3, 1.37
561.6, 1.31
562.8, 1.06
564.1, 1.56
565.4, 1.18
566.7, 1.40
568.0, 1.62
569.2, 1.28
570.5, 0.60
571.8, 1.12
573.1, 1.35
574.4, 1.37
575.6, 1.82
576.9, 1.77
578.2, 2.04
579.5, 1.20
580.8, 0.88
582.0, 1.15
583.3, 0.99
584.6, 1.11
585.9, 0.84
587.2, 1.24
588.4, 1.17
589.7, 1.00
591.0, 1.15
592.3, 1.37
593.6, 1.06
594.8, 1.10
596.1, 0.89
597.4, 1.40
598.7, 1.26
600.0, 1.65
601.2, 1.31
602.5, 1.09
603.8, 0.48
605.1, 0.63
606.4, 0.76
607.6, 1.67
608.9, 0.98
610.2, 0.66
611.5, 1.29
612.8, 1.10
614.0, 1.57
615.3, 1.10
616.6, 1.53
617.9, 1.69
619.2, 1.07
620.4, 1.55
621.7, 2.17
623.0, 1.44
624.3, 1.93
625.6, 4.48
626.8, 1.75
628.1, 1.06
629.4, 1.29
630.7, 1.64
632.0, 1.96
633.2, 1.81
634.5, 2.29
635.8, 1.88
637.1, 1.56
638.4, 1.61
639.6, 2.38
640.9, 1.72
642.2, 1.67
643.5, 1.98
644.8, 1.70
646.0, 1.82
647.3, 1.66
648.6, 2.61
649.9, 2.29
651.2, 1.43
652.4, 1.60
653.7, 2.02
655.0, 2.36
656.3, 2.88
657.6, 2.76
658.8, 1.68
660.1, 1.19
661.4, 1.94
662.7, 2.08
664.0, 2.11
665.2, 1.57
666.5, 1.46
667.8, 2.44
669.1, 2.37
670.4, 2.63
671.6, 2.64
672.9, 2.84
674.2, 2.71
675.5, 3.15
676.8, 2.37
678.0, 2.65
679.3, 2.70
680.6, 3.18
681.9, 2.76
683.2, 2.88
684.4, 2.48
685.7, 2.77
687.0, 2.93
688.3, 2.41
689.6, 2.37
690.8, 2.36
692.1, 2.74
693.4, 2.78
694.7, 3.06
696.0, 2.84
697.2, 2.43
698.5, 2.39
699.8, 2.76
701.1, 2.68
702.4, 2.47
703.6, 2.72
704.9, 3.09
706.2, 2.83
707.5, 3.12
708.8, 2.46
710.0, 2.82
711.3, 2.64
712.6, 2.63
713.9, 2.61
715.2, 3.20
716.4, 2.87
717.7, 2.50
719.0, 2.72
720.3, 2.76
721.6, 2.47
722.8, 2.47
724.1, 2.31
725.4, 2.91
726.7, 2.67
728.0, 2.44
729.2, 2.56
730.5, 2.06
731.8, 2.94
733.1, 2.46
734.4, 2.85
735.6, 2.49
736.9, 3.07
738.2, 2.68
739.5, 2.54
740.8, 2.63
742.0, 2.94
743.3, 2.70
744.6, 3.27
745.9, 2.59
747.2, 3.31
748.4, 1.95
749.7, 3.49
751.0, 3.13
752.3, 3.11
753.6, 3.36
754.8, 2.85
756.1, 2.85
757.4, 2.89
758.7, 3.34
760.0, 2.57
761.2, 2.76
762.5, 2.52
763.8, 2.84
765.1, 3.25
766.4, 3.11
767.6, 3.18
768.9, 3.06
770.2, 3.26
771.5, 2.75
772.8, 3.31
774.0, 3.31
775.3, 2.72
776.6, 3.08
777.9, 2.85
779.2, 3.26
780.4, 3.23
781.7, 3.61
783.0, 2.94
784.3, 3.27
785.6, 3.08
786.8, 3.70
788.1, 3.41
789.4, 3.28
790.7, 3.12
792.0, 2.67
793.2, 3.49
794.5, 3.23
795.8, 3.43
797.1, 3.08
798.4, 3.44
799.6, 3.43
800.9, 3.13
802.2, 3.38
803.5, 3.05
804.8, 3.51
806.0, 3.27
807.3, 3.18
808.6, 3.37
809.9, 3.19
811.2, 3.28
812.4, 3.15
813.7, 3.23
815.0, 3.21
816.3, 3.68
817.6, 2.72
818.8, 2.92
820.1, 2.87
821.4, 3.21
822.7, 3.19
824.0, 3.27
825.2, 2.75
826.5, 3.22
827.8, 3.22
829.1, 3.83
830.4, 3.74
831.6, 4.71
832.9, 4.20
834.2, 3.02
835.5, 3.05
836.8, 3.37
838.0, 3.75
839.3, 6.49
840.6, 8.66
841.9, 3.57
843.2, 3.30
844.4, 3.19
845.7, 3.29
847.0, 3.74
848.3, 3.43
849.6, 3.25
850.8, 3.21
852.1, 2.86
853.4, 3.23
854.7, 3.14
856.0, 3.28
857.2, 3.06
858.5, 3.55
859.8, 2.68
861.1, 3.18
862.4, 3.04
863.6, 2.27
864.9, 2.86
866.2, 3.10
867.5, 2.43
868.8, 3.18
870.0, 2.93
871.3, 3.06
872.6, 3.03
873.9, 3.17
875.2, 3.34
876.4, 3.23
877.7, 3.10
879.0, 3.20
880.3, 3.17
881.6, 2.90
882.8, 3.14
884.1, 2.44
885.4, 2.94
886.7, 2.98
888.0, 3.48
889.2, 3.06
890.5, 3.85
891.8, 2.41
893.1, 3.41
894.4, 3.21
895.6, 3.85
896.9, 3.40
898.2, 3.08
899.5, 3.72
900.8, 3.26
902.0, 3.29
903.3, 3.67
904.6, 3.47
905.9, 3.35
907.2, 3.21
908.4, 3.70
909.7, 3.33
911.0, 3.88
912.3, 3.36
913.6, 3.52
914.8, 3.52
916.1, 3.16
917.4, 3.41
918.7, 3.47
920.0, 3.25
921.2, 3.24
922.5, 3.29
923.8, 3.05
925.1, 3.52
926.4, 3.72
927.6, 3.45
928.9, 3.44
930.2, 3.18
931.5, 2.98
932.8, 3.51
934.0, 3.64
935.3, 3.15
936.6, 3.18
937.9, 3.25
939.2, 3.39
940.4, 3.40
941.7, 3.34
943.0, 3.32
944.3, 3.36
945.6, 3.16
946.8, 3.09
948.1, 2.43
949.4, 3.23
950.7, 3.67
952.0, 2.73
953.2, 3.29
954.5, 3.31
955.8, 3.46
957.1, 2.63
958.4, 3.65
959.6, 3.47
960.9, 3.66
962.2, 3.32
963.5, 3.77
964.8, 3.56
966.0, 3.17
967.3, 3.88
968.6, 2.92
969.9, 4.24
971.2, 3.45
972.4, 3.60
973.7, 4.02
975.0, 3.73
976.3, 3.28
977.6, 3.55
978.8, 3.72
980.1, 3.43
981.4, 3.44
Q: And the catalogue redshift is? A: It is 0.68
